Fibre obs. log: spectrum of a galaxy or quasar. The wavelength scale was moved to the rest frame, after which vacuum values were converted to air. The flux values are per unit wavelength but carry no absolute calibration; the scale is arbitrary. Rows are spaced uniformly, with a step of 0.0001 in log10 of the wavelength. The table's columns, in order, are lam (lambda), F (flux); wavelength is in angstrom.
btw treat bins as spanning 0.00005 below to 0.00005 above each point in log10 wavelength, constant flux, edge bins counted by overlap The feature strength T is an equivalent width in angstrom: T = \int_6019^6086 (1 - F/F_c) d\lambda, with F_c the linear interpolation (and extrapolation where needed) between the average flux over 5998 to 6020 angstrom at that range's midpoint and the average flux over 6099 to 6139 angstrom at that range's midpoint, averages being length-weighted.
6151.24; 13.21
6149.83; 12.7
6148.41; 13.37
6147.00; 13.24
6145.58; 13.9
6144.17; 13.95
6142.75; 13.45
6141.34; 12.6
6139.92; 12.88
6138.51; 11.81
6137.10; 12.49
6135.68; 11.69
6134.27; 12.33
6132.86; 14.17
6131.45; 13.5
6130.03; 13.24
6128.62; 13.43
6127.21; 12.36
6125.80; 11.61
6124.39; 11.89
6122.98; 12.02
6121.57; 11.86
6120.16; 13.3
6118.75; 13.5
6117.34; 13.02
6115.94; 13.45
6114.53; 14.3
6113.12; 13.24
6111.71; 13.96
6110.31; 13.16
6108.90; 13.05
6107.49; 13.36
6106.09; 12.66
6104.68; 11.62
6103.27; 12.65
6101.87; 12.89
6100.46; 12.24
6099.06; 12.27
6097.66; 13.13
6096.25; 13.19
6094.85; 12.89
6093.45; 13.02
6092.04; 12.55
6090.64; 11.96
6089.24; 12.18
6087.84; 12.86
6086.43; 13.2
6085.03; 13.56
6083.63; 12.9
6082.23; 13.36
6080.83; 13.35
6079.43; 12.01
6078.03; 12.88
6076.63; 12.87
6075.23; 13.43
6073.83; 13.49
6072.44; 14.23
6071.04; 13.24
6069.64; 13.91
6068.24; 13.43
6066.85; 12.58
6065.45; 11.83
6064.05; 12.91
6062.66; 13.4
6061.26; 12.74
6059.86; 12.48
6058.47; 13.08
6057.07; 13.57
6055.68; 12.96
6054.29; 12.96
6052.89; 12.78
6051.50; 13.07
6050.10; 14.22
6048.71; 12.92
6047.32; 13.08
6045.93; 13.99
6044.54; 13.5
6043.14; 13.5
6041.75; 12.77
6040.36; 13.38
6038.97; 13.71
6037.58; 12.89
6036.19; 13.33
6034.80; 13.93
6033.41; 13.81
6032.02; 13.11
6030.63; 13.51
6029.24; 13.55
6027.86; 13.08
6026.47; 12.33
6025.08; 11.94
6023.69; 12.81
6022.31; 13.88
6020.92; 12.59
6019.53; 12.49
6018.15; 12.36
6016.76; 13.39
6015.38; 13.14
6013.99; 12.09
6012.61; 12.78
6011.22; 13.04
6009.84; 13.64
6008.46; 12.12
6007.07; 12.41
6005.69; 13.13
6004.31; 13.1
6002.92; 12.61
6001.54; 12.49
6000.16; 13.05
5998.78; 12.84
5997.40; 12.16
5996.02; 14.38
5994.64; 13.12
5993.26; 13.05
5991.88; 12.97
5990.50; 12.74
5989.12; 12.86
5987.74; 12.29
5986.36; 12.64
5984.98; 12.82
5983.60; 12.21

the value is -1.8 angstrom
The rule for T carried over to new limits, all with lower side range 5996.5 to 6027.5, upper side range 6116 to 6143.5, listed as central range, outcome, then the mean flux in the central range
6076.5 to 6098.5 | -0.2 angstrom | 12.9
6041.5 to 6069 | -0.8 angstrom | 13.1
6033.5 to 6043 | -0.5 angstrom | 13.4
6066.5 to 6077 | -0.6 angstrom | 13.4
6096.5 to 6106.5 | 0.2 angstrom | 12.5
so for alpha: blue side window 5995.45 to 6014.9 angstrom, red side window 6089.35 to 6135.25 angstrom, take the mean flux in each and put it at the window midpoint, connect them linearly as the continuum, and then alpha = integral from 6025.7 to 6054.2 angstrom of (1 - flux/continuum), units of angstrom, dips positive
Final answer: -1.0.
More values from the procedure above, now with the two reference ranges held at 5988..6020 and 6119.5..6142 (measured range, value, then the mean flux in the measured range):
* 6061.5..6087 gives -0.9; 13.1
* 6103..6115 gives -0.5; 13.1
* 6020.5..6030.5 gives -0.1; 12.9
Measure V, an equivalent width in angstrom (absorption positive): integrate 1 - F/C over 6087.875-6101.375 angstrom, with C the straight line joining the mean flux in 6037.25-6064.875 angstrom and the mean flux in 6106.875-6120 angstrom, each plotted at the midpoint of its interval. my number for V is 0.8 angstrom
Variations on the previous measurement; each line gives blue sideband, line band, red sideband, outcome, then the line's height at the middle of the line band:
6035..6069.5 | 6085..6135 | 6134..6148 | 0.4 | 13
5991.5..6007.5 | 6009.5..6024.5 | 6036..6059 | 0.2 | 13.1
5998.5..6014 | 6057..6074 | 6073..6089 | -0.1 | 13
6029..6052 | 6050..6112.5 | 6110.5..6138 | 1.0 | 13.2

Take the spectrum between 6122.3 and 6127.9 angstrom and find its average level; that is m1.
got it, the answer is 12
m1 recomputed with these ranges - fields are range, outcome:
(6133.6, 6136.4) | 12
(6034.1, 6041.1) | 13.4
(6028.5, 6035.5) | 13.6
